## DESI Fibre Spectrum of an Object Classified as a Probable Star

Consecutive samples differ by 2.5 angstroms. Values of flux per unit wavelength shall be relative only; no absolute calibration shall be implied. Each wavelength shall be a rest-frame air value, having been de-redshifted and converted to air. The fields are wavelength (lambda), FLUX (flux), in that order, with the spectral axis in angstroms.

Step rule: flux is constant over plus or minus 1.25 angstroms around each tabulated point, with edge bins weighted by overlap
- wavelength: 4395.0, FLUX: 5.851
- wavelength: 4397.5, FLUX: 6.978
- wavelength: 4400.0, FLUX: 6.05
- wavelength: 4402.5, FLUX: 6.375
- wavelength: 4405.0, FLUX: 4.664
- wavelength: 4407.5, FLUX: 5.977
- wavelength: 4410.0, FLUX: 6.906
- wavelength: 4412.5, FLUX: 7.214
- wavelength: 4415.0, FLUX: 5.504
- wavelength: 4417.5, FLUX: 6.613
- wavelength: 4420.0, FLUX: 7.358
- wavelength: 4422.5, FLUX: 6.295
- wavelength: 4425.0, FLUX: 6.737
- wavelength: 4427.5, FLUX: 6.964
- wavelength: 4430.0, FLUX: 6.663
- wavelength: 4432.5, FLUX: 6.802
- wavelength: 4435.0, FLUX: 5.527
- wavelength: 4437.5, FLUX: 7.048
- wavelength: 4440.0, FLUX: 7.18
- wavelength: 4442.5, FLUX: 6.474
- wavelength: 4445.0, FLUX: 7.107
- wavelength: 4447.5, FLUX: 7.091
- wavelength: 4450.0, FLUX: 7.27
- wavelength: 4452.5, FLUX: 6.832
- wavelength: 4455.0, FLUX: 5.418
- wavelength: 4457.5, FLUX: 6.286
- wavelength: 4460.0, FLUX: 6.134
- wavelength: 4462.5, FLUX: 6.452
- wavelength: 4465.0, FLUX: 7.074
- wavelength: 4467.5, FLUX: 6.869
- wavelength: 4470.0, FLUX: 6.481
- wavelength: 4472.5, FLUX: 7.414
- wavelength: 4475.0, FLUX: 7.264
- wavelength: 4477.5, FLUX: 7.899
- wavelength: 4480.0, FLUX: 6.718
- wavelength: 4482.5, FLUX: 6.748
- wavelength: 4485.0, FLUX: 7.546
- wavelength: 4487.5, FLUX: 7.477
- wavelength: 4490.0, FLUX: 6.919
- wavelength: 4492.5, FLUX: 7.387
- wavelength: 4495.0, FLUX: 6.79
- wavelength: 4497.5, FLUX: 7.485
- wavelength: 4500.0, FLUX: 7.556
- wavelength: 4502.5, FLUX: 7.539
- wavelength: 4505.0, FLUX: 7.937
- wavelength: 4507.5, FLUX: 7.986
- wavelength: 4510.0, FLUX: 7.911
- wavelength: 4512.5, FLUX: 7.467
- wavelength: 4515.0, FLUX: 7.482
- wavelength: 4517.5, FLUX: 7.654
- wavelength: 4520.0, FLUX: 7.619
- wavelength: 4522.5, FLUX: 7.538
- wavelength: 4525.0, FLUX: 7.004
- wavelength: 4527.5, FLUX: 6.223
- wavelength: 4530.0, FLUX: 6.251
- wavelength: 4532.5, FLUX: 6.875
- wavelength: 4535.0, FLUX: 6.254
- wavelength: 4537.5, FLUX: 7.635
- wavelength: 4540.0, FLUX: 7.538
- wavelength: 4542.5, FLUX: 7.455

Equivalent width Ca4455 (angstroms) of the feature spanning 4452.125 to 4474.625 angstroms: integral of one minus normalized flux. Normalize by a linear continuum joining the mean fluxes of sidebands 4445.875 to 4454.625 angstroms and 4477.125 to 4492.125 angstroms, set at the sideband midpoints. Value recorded 1.4 angstroms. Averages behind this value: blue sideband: 6.9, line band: 6.57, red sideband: 7.19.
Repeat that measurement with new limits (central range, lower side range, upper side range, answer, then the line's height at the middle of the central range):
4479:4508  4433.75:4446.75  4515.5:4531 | -1.6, 6.94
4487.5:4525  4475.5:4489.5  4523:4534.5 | -3.1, 6.93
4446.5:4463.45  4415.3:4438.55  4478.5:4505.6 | 1.0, 6.9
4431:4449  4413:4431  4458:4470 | -0.4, 6.61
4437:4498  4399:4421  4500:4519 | 1.5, 7.1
